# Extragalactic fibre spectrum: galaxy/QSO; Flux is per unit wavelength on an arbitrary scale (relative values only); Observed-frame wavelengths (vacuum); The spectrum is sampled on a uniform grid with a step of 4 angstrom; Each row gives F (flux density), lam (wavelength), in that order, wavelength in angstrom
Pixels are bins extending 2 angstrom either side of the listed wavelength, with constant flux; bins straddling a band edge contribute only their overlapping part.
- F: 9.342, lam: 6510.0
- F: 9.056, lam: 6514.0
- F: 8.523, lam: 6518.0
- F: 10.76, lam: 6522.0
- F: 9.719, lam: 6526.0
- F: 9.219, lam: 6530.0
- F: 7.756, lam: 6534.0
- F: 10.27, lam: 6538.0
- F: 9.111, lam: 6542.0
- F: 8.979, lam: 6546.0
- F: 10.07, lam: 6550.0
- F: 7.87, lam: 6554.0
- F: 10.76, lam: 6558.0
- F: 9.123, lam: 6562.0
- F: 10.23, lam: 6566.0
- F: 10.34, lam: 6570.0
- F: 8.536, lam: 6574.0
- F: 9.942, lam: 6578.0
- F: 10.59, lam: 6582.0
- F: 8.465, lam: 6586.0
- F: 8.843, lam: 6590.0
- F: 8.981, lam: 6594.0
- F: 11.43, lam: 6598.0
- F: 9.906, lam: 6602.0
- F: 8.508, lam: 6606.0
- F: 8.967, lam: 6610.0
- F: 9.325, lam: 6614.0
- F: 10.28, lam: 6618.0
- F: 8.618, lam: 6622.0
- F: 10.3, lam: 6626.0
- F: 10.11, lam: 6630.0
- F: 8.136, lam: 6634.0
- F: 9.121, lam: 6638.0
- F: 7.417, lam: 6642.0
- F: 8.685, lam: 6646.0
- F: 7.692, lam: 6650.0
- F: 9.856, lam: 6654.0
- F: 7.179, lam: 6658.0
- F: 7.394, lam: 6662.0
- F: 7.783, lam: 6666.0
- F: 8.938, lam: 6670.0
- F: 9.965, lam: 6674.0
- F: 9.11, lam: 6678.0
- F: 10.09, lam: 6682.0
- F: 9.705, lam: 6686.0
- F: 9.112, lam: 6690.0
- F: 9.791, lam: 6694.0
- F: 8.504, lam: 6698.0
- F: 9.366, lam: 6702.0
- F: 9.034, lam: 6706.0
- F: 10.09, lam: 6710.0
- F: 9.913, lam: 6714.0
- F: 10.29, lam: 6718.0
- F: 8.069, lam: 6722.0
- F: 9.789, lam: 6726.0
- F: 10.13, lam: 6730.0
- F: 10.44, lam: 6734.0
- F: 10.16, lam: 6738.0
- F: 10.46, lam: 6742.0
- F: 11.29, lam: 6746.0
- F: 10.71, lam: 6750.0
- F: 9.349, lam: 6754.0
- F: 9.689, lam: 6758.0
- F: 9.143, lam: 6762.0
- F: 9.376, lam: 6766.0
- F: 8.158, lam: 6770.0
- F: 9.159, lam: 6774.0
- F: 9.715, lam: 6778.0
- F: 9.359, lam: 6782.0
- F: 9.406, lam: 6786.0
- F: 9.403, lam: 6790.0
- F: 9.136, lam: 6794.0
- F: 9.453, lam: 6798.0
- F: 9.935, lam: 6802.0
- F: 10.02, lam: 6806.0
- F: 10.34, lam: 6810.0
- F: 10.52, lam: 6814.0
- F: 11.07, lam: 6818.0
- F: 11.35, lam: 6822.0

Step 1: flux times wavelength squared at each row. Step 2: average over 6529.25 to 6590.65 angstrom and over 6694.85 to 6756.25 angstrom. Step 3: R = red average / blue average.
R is 1.10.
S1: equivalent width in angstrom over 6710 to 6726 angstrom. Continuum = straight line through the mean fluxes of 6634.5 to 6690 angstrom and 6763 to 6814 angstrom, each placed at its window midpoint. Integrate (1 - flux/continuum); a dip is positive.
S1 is -0.9 angstrom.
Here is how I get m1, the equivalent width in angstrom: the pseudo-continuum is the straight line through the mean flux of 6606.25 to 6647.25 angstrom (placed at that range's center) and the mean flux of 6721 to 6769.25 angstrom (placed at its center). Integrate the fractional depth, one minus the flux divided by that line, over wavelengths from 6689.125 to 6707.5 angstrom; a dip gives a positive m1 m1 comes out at 0.8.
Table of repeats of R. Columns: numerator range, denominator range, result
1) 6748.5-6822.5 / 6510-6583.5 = 1.10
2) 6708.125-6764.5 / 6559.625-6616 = 1.09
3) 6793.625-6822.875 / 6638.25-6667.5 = 1.33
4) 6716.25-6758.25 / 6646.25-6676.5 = 1.22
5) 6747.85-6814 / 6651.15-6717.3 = 1.08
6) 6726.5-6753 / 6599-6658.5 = 1.20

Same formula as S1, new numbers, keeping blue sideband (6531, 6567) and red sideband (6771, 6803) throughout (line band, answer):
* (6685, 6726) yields -0.1 angstrom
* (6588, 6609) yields -0.4 angstrom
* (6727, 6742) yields -1.4 angstrom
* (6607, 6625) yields 0.1 angstrom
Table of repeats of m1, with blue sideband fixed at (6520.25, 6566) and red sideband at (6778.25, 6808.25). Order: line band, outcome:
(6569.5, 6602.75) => -0.58 angstrom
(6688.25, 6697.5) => 0.20 angstrom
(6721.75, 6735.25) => -0.34 angstrom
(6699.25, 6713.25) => 0.05 angstrom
